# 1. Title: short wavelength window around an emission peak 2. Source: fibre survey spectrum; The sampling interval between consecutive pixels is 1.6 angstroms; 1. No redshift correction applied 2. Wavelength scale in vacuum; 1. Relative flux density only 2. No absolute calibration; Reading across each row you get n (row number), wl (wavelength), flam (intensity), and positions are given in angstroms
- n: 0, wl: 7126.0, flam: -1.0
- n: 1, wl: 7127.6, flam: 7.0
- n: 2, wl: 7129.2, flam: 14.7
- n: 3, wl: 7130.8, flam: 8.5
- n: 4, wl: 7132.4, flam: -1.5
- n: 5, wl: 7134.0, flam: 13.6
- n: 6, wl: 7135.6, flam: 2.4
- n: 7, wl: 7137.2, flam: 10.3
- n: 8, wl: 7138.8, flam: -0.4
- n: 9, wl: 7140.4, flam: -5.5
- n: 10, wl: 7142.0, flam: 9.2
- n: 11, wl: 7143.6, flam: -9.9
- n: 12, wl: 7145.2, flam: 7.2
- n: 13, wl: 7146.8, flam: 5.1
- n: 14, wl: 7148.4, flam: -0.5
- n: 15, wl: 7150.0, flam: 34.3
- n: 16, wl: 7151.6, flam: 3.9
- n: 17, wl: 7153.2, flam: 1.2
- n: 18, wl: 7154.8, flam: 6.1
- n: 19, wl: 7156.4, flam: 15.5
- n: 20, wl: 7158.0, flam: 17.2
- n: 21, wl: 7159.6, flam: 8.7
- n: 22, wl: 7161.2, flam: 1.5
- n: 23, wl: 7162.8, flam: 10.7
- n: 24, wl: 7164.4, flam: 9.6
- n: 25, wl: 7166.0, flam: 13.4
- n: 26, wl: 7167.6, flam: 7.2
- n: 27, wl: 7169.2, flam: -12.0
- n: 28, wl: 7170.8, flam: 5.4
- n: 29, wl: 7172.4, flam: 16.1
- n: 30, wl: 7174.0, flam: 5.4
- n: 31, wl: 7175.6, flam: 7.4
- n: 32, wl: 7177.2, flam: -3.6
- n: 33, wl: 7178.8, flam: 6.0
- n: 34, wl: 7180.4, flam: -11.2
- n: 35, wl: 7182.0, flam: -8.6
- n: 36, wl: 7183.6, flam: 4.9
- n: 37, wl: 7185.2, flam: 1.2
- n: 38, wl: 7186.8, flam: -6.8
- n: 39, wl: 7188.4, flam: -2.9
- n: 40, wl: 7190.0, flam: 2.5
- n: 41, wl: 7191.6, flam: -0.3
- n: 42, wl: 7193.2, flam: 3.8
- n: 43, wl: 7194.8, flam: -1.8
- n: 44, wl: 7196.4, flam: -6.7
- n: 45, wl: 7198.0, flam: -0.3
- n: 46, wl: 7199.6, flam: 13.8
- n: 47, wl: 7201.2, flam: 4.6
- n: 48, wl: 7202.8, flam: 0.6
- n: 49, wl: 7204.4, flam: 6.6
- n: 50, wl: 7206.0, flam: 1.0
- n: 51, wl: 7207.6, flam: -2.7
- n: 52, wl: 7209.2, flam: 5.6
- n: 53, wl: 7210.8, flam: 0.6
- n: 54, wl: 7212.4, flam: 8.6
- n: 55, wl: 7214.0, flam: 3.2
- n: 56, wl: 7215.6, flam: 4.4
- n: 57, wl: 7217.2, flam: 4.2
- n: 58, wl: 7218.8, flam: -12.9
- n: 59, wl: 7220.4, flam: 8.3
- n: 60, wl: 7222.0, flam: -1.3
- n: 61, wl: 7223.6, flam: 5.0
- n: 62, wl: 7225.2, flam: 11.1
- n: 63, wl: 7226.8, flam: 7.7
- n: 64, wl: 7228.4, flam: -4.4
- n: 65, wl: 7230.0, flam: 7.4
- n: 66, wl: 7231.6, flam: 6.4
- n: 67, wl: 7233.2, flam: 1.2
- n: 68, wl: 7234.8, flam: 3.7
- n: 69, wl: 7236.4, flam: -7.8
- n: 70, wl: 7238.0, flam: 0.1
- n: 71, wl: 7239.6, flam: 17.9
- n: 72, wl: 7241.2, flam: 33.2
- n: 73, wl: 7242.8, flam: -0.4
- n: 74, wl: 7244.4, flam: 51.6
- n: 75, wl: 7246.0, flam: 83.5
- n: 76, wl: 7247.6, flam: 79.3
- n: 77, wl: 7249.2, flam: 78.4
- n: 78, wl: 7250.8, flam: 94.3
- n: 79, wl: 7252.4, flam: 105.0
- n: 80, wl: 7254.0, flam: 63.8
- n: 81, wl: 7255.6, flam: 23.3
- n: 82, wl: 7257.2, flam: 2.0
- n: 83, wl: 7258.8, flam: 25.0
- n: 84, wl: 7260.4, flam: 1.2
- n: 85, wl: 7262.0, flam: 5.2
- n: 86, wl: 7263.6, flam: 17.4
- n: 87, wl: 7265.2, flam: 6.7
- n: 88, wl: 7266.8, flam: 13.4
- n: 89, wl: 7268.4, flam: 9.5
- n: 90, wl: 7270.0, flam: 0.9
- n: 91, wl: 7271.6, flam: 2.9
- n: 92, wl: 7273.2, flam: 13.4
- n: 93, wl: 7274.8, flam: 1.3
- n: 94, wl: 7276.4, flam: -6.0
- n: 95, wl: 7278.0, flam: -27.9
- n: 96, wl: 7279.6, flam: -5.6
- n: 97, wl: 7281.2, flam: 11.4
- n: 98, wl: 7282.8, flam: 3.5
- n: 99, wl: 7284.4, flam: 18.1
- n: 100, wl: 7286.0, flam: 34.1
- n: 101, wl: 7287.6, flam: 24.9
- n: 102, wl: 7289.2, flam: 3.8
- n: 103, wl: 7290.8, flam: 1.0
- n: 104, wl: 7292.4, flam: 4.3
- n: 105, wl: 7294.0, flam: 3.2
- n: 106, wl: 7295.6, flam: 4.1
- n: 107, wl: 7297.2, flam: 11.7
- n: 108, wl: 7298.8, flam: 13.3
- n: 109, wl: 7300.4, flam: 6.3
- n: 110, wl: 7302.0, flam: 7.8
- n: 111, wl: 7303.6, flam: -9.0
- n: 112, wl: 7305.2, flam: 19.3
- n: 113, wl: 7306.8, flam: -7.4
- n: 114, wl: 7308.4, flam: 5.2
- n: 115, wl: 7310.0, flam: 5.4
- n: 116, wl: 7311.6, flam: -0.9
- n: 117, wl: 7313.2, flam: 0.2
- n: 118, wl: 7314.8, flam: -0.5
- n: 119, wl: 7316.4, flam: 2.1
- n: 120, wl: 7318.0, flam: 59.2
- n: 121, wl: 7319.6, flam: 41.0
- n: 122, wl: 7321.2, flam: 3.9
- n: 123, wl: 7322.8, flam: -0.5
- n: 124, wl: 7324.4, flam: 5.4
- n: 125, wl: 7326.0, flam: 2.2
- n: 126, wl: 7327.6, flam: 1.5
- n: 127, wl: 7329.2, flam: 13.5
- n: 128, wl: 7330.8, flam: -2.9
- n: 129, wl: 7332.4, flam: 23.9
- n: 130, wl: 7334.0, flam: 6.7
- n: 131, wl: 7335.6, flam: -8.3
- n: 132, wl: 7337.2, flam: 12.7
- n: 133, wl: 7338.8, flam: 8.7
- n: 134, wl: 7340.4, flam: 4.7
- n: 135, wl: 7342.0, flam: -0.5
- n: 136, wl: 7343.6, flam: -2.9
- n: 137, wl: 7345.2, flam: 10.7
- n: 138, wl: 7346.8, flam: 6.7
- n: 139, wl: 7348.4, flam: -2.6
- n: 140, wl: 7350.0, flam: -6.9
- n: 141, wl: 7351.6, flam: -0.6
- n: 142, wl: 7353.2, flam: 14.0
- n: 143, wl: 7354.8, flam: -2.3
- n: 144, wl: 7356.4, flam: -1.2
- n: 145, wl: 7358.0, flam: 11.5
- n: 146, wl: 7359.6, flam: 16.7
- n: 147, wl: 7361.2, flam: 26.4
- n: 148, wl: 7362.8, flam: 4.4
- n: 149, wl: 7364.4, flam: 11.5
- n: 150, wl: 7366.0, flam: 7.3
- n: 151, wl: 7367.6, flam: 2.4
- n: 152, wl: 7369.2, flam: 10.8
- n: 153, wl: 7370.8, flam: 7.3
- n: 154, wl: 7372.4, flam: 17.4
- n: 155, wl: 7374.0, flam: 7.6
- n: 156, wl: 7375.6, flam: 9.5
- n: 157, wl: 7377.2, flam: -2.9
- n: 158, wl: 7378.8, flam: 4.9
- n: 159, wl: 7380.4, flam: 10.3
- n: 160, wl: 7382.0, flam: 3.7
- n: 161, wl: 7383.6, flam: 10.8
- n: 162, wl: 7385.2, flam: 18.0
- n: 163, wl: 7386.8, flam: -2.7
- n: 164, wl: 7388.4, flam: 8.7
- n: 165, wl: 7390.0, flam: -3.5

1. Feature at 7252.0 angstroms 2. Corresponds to [O II]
